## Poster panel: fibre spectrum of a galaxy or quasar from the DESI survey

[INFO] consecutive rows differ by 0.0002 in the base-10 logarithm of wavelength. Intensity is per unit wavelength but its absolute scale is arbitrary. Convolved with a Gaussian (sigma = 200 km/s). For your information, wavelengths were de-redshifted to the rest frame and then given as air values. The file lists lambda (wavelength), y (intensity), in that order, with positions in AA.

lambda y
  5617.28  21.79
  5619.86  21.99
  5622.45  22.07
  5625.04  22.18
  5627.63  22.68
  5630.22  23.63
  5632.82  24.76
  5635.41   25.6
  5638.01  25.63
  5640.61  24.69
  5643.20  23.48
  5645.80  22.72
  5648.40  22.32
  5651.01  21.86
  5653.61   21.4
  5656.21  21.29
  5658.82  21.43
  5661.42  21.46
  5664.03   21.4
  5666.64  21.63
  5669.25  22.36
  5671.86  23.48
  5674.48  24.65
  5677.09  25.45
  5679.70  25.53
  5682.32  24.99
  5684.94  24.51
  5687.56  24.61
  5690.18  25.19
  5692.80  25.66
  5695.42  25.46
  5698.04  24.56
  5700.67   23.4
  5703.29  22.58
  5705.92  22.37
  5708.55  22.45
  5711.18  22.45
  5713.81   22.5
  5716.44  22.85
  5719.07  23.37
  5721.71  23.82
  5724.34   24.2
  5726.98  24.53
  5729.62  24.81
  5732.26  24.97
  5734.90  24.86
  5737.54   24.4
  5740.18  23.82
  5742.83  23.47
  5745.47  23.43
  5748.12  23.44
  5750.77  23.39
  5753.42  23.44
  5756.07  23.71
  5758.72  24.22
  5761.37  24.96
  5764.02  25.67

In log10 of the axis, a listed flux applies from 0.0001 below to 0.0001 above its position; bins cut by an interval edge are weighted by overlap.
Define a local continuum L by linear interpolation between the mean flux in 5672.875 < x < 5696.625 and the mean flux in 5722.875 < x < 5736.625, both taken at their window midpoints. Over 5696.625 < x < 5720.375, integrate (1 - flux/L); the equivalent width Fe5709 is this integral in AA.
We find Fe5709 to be 1.82 AA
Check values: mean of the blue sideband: 25.1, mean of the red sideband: 24.7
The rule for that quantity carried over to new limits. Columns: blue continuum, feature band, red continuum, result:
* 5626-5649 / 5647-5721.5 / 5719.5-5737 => 2.95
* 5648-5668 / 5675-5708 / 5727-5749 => -2.67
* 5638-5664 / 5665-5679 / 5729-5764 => -0.46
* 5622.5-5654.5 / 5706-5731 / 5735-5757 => 0.24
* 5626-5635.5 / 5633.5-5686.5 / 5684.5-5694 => 2.50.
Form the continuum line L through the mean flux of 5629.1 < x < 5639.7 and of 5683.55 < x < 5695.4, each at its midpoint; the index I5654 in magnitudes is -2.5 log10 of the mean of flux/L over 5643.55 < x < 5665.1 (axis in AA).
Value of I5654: 0.15 mag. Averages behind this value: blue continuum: 24.9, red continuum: 25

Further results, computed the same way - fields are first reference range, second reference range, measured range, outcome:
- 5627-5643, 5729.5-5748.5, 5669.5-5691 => -0.01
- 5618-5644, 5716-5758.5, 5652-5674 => 0.09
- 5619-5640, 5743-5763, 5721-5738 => -0.03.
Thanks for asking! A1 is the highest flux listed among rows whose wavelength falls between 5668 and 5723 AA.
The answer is 25.66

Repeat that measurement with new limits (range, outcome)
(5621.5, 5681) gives 25.63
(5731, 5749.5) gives 24.97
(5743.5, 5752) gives 23.44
